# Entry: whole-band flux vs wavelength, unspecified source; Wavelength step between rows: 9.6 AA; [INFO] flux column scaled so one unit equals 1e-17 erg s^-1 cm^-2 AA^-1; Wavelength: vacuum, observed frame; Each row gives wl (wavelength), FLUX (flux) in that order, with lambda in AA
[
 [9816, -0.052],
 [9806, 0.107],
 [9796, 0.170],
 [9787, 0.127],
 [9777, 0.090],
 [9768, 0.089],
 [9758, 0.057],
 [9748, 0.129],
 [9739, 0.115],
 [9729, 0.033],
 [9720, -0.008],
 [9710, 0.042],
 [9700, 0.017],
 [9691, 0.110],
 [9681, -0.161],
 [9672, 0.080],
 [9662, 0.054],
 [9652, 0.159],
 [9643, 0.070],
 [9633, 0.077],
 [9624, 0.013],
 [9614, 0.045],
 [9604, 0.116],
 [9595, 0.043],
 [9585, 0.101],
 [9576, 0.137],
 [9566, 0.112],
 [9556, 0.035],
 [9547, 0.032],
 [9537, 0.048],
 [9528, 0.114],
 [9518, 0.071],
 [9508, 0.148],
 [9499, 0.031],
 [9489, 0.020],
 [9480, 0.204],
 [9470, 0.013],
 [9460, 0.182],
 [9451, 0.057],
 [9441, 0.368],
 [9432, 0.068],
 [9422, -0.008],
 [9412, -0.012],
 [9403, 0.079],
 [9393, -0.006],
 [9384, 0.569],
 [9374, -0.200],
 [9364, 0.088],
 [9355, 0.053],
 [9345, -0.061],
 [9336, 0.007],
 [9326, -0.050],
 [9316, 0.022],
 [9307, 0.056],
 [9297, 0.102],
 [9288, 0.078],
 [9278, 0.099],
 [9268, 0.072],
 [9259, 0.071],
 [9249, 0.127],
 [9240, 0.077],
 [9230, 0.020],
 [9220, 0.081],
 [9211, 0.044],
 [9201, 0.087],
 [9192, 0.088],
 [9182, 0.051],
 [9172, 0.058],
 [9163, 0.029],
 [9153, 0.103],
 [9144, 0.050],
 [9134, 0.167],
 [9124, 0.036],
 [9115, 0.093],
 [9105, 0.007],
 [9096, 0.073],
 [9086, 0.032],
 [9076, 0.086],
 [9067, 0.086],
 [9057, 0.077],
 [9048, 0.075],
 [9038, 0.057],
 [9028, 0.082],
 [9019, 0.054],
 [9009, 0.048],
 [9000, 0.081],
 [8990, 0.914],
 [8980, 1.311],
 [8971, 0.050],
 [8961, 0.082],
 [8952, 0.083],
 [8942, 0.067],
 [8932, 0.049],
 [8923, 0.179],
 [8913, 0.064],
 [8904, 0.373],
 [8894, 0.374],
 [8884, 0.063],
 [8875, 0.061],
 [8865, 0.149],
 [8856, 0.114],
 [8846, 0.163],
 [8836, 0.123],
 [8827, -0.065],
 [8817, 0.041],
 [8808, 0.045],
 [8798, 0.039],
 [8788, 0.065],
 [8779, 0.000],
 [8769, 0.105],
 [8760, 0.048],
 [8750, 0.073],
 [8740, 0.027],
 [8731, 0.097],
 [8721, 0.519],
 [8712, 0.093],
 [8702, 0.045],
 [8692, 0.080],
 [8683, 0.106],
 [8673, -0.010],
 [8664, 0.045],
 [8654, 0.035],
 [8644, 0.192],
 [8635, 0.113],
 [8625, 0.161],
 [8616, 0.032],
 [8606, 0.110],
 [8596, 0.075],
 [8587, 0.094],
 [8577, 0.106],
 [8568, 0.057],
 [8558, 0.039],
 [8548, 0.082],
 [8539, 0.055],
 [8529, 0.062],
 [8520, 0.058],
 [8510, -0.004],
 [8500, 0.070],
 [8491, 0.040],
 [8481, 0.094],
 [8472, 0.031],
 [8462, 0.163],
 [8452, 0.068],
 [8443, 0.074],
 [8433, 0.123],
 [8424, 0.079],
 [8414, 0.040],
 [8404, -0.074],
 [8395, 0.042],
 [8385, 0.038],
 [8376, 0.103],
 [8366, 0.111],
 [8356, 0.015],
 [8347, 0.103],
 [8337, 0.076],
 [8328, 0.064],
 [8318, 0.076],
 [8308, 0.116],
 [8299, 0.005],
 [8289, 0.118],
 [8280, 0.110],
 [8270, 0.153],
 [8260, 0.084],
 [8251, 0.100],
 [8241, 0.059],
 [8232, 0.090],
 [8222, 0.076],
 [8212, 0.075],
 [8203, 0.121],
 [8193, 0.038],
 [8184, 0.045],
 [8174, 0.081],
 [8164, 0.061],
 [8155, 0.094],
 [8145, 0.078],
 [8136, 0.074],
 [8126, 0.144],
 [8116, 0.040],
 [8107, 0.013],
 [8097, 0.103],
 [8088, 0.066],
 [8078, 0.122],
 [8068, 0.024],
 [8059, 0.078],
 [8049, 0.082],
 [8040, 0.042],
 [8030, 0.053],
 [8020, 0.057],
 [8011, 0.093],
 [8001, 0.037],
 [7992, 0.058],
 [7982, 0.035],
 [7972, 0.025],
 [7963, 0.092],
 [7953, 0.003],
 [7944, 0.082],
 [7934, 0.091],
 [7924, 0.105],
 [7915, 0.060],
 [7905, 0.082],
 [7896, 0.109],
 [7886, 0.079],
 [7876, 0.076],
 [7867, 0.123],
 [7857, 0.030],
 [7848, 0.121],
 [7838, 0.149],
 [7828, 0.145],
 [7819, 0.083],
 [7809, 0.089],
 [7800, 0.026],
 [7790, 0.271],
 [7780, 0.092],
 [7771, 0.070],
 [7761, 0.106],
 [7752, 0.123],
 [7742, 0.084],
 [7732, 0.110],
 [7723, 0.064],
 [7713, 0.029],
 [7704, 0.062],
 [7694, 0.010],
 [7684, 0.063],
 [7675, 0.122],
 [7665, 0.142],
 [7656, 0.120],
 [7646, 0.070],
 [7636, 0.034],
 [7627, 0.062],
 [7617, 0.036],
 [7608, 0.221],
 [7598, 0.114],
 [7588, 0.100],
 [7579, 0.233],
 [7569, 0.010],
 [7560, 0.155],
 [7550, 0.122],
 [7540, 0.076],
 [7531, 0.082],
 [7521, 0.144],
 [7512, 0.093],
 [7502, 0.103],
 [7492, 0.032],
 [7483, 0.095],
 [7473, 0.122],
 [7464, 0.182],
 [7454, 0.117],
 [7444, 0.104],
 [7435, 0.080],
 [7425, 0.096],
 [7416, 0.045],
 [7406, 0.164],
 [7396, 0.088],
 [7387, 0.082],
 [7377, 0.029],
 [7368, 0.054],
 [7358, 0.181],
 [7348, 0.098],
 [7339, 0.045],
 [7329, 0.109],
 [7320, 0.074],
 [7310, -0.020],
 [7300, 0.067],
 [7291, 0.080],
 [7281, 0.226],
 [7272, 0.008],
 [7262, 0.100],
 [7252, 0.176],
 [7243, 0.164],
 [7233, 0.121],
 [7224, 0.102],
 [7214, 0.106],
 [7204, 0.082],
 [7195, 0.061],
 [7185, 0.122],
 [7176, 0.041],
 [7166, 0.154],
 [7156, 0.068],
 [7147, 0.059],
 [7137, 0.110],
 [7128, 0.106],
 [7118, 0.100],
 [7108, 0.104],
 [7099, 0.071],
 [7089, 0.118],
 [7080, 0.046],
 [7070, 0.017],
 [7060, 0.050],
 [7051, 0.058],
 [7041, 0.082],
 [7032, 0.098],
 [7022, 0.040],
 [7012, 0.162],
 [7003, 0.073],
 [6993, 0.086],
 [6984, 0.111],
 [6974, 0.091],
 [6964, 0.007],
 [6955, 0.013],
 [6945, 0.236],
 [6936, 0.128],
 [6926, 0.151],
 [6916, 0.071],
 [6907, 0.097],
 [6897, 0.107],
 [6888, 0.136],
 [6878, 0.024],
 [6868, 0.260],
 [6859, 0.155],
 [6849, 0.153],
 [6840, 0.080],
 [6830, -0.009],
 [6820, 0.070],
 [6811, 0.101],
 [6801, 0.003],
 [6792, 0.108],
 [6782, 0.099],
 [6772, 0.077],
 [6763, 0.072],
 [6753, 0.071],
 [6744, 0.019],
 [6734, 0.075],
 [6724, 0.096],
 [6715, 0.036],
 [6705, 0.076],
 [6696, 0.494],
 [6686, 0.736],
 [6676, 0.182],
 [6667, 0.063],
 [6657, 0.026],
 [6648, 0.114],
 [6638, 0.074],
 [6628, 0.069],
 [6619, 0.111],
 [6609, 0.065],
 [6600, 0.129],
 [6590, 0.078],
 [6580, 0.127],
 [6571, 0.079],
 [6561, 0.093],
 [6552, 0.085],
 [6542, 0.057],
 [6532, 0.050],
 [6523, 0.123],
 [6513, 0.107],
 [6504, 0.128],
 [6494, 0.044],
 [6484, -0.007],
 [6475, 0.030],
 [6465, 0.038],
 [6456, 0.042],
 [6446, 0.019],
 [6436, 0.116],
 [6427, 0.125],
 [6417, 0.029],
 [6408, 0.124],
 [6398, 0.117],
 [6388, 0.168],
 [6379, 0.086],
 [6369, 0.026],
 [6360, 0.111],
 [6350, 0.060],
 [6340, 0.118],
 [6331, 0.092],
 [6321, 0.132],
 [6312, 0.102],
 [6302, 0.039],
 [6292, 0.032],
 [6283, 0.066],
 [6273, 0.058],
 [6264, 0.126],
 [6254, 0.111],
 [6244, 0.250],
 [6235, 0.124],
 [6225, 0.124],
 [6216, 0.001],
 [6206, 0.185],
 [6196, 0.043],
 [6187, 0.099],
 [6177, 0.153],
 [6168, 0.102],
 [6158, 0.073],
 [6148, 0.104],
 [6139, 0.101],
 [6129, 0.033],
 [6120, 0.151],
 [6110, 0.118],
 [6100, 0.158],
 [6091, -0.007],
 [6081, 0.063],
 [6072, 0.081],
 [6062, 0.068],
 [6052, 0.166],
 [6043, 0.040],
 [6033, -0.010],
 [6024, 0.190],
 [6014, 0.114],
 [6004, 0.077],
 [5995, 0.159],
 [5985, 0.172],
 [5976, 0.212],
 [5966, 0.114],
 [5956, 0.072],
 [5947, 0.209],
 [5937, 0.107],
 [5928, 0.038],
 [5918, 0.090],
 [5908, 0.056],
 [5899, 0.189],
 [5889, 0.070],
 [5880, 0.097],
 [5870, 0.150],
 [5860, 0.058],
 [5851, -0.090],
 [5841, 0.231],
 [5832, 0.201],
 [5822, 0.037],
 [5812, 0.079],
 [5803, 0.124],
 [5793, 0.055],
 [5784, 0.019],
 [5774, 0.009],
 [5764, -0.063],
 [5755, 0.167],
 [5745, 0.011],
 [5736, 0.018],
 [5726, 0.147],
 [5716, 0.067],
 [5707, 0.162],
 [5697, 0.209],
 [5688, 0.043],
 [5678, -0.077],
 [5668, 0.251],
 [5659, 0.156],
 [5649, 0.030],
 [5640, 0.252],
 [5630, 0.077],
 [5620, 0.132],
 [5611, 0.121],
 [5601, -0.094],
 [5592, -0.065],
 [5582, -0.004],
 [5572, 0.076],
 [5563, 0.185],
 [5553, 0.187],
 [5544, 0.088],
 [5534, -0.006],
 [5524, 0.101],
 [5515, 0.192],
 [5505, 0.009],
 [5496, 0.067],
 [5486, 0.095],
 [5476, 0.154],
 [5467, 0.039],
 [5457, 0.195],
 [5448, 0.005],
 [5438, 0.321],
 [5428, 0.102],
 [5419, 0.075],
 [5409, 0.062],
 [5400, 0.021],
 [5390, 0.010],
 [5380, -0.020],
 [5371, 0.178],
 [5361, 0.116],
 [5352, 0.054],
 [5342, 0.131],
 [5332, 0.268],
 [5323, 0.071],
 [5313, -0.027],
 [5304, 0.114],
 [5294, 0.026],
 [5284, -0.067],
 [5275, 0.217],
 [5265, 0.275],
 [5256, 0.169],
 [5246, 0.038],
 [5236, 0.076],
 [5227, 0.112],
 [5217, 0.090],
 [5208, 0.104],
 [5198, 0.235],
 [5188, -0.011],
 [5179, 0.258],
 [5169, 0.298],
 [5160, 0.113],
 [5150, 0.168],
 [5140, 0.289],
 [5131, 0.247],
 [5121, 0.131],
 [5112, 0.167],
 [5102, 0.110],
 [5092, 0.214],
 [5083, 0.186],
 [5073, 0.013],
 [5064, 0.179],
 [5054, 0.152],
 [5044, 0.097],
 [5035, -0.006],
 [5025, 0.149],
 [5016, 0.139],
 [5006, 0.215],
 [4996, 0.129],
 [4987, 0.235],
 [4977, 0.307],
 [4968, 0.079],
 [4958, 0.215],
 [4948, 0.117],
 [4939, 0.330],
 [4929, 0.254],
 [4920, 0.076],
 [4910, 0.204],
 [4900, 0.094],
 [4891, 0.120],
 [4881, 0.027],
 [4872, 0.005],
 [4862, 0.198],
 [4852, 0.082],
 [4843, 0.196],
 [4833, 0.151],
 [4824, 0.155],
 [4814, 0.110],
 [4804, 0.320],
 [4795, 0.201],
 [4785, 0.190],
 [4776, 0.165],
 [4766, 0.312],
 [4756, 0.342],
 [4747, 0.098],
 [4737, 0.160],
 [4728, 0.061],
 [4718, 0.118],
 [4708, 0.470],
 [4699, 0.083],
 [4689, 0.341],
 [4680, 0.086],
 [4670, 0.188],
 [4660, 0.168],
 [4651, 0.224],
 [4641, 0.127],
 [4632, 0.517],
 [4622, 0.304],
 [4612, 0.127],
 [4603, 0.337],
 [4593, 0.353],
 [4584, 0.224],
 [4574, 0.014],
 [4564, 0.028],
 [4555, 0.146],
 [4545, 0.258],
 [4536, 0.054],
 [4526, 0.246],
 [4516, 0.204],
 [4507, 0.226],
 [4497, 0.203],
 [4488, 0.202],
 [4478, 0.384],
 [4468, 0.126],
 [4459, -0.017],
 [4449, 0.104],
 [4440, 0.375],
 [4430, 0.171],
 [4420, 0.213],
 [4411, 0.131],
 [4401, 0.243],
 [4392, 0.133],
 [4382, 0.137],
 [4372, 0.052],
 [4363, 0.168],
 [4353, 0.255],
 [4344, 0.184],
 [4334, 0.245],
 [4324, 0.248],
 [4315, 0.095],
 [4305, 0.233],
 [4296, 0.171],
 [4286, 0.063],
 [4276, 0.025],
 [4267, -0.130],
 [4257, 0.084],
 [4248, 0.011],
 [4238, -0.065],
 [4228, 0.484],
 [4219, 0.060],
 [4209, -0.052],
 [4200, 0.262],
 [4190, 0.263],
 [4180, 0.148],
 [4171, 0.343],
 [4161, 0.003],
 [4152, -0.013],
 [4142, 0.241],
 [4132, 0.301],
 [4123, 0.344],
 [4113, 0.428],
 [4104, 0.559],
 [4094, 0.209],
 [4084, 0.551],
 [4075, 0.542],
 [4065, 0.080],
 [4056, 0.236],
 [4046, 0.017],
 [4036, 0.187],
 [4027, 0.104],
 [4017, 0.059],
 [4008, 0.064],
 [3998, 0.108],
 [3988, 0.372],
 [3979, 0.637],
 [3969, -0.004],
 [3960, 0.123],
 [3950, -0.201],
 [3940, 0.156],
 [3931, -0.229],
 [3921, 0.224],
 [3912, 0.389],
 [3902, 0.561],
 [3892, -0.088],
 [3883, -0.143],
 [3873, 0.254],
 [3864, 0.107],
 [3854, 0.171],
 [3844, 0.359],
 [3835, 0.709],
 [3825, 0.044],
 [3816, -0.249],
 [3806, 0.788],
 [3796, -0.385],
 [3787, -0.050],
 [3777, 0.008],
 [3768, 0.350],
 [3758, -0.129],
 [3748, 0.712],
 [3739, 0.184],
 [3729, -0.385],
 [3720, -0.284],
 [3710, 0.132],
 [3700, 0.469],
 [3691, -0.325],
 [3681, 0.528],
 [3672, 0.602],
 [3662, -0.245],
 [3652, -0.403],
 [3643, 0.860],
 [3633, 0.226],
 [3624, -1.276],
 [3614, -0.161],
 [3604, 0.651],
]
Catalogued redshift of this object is 0.794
